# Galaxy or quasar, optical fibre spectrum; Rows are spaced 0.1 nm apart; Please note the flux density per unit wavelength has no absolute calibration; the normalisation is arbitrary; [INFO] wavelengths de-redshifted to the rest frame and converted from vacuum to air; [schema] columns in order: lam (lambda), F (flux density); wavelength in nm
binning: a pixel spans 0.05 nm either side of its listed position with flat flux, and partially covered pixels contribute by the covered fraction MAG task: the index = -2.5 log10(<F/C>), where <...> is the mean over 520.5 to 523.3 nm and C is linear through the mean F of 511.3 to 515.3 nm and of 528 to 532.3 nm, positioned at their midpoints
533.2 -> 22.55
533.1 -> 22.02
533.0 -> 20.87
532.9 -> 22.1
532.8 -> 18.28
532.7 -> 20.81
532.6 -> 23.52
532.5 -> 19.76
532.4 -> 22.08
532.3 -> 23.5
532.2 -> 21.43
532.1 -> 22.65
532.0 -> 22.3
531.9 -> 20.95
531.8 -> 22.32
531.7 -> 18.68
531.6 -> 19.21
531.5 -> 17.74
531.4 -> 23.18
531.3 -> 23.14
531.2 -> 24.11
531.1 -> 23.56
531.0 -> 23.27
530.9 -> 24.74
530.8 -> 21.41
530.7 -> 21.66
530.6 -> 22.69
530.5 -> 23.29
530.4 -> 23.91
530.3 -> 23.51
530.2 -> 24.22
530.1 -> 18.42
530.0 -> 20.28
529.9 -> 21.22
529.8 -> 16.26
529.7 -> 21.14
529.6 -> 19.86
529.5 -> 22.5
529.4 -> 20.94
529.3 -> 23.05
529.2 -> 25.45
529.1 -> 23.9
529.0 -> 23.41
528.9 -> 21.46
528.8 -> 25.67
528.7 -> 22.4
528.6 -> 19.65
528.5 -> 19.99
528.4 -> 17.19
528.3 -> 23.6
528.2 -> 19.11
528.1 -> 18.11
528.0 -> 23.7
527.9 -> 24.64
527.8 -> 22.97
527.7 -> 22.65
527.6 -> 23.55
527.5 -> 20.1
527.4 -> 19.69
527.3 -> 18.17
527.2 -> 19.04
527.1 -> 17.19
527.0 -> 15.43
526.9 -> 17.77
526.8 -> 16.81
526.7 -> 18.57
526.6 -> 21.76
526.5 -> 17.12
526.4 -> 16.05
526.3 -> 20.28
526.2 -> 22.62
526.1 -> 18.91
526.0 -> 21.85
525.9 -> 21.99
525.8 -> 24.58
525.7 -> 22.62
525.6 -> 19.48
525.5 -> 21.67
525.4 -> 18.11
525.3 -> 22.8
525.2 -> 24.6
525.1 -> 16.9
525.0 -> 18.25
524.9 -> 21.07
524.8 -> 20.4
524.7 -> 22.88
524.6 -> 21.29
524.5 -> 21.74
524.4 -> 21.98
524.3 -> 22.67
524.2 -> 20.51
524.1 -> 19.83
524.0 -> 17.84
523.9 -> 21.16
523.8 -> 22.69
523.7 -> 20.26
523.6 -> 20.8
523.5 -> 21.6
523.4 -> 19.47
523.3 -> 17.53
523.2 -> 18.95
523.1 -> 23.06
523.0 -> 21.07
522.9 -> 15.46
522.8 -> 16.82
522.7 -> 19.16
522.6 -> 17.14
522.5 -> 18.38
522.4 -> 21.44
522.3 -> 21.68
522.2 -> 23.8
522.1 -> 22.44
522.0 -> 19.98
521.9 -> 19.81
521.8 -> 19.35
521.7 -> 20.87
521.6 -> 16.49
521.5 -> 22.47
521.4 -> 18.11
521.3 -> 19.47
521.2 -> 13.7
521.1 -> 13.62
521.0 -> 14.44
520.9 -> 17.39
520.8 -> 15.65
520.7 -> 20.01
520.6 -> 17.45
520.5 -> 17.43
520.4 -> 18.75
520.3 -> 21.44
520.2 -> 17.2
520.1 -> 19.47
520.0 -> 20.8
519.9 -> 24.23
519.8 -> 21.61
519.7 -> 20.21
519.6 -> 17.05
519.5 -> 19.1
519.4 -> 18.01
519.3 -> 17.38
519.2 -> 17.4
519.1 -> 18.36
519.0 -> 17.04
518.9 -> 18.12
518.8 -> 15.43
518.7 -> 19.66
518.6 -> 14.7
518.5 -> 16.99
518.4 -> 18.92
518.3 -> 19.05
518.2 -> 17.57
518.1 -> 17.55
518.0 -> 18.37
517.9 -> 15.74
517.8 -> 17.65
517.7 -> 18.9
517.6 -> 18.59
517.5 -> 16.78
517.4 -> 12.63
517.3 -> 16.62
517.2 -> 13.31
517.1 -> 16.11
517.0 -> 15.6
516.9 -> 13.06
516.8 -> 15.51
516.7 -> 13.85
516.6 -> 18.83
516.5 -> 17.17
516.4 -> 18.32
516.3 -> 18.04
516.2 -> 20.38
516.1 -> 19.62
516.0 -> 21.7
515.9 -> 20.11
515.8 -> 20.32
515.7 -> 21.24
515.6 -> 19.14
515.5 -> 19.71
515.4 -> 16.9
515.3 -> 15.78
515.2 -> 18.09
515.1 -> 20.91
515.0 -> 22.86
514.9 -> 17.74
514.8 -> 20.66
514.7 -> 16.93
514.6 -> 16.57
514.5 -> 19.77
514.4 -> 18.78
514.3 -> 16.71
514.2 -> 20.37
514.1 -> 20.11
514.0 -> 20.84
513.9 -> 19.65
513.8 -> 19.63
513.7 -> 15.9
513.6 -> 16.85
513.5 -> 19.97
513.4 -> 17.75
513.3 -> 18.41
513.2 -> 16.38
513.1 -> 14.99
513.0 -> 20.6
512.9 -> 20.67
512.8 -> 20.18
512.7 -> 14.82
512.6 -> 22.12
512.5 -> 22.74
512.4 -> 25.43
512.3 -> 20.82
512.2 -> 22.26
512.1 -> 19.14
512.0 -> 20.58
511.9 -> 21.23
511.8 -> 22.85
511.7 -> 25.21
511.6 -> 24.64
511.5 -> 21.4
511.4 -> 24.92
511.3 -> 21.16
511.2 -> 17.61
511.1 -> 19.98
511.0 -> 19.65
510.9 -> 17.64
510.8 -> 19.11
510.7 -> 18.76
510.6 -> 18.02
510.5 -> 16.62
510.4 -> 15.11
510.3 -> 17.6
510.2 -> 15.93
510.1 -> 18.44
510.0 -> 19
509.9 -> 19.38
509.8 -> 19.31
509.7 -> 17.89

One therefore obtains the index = 0.11 mag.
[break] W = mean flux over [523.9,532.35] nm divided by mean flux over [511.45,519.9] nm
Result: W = 1.13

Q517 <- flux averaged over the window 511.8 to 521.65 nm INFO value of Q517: 18.4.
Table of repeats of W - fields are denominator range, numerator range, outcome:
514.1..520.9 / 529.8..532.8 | 1.20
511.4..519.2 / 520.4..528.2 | 1.06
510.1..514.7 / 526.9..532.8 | 1.10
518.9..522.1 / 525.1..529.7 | 1.12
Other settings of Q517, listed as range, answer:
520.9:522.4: 19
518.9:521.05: 18.6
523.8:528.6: 20.4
